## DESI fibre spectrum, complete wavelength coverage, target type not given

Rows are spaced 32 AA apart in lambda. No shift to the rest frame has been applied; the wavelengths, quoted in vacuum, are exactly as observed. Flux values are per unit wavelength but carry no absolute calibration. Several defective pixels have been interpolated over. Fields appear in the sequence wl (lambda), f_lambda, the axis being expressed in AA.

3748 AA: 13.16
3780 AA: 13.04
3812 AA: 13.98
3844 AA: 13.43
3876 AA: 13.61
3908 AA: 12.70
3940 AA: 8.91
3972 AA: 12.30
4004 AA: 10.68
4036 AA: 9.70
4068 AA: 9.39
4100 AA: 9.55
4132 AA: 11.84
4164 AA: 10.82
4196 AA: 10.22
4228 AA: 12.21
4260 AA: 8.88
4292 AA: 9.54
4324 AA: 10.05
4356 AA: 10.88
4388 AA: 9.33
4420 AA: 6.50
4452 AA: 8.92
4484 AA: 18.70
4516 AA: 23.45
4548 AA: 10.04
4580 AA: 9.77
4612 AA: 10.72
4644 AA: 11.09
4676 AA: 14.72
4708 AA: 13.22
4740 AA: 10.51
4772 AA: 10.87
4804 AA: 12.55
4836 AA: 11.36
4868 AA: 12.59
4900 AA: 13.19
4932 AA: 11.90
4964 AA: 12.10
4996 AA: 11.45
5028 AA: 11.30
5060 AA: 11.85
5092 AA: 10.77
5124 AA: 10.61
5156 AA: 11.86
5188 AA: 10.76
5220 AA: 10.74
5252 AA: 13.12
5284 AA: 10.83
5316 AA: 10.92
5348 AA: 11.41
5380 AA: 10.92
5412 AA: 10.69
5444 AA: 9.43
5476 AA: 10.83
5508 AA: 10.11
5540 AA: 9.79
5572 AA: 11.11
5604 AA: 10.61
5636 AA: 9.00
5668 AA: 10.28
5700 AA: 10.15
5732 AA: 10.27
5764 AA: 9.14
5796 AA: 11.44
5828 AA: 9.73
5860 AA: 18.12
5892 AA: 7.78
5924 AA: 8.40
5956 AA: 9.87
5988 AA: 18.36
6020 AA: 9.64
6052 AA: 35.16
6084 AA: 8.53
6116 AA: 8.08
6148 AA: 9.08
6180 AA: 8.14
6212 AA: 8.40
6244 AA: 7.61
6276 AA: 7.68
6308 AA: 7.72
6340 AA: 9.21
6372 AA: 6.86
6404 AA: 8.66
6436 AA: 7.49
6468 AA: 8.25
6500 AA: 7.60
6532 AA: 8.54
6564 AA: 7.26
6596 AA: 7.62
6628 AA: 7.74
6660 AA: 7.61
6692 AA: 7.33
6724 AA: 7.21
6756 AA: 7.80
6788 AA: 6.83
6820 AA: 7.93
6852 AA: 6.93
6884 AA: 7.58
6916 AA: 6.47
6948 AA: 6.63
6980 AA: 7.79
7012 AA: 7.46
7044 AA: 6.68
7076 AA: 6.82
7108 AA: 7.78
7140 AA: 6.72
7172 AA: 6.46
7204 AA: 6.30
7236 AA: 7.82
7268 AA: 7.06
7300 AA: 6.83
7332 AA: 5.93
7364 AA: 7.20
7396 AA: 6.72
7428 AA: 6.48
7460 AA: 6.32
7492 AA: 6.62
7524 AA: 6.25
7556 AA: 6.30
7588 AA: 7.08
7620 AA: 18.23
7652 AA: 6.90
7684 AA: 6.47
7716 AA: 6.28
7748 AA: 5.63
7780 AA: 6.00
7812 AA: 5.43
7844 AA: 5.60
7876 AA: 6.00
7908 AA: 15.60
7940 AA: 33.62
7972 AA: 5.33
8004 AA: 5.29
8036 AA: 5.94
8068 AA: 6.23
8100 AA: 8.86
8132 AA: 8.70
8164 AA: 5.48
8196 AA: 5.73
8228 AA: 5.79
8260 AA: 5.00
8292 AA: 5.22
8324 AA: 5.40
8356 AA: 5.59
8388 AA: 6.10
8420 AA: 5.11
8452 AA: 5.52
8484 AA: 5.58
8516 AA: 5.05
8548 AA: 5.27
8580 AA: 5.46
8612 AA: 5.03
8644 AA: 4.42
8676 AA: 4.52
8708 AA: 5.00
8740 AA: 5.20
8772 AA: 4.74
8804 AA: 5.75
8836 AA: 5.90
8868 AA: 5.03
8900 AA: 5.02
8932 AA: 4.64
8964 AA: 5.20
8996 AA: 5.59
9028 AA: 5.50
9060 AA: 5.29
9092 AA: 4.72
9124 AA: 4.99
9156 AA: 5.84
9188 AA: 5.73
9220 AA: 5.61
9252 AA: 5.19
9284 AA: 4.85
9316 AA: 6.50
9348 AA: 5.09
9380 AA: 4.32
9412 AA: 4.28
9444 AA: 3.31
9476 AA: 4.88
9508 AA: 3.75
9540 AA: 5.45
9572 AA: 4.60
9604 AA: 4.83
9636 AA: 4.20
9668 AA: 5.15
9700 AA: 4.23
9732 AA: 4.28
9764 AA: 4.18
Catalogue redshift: 0.21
